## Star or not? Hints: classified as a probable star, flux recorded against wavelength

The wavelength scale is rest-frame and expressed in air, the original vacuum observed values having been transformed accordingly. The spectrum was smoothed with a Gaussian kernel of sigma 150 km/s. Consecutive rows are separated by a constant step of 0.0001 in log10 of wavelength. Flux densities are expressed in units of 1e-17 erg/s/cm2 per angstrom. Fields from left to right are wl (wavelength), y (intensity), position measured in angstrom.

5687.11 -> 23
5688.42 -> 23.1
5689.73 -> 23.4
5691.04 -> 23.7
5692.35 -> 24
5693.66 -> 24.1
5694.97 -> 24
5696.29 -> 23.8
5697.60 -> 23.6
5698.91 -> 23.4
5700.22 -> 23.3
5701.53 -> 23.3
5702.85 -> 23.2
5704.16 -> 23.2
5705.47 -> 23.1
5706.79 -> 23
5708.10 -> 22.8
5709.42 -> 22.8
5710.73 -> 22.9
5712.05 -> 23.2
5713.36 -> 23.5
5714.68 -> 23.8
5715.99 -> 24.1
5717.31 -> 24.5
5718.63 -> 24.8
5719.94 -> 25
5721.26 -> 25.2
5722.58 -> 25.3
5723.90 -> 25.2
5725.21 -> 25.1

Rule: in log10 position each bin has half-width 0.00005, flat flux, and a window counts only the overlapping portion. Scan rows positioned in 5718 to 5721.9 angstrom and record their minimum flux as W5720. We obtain 24.8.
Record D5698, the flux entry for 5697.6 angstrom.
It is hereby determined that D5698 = 23.6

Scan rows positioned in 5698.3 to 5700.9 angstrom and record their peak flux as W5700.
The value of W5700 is 23.4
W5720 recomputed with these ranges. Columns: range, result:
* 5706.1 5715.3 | 22.8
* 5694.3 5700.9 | 23.3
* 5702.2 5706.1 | 23.1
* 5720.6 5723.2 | 25.2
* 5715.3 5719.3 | 24.1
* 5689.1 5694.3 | 23.4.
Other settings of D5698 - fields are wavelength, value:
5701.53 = 23.3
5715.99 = 24.1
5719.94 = 25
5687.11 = 23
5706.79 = 23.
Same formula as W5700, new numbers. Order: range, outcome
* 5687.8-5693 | 24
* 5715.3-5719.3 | 24.8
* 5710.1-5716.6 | 24.1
